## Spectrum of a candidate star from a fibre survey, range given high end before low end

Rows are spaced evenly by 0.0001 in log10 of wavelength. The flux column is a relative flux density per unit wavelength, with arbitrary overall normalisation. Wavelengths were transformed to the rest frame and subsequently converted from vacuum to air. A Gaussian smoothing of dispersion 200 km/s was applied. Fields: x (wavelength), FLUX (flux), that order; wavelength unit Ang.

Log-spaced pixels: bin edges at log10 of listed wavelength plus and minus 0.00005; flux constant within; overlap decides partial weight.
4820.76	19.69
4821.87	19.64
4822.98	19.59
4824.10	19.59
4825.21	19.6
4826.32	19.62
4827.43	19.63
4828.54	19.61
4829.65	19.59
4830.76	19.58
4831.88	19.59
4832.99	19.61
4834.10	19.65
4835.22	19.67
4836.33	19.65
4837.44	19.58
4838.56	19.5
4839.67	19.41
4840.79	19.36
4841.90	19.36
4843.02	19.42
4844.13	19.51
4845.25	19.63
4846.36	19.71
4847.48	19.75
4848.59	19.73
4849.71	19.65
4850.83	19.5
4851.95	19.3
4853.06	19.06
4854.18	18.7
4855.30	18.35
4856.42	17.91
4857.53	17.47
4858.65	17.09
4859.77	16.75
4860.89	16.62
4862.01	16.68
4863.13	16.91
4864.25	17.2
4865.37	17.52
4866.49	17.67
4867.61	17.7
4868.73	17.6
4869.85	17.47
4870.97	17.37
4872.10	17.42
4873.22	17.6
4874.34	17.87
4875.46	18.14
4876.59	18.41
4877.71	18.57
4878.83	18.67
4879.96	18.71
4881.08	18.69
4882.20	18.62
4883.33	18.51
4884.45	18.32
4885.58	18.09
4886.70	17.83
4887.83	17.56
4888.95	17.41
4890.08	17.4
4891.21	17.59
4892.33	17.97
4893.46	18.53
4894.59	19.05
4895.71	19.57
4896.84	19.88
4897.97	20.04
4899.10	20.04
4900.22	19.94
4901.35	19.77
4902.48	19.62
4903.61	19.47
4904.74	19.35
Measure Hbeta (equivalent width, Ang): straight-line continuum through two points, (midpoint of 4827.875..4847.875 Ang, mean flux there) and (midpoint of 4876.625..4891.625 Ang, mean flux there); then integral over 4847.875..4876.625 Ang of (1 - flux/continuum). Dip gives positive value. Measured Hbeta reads 1.4 Ang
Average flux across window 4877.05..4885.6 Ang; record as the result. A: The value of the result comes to 18.6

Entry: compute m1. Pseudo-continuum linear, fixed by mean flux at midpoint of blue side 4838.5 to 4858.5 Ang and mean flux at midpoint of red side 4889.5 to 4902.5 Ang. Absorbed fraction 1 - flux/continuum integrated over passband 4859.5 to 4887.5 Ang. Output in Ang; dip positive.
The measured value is 1.9 Ang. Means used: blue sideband 19.1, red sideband 19.1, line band 17.8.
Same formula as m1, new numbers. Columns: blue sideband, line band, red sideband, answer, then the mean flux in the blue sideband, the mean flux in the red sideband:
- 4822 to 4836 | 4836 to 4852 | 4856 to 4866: -1.0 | 19.6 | 17.1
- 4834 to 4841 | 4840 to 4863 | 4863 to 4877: 0.1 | 19.5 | 17.6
